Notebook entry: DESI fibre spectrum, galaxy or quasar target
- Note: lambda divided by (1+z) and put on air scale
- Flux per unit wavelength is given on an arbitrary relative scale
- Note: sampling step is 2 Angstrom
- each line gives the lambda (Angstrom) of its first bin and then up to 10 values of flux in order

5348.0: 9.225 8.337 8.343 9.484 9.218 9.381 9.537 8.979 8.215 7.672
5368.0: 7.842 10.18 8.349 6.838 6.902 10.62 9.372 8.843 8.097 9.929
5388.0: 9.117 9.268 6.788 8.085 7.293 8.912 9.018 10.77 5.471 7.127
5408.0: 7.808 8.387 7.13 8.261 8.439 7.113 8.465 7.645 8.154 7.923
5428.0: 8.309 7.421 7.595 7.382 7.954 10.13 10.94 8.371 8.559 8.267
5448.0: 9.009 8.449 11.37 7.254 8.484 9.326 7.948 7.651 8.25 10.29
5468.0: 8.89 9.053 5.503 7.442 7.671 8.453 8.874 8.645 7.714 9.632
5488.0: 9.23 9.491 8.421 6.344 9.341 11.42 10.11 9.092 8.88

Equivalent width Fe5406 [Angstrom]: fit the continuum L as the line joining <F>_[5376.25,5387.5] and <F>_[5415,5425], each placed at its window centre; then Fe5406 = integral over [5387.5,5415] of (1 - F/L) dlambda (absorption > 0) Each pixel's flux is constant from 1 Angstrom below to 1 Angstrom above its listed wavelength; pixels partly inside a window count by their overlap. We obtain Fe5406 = 1.56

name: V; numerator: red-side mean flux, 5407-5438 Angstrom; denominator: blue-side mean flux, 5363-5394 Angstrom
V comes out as 0.9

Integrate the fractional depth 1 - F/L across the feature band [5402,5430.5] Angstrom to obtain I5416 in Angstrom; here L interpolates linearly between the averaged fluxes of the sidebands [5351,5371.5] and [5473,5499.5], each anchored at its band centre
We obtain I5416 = 3.2 Angstrom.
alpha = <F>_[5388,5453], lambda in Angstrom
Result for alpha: 8.32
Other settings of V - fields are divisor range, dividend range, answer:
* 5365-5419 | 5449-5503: 1.05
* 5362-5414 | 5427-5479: 1.02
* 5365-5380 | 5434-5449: 1.06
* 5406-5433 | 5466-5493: 1.07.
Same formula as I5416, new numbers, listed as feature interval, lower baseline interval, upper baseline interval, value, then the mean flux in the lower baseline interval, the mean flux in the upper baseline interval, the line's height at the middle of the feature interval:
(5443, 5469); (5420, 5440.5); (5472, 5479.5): -2.8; 8.29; 7.61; 7.9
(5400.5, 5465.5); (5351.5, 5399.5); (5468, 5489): 0.8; 8.64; 8.25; 8.43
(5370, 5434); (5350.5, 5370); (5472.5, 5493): 3.7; 8.8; 8.48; 8.69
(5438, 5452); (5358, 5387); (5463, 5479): -1.5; 8.69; 8.19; 8.33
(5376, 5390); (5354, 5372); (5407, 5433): -1.0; 8.88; 7.9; 8.54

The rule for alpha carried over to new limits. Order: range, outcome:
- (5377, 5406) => 8.63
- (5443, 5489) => 8.52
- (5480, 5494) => 8.68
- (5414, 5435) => 7.86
